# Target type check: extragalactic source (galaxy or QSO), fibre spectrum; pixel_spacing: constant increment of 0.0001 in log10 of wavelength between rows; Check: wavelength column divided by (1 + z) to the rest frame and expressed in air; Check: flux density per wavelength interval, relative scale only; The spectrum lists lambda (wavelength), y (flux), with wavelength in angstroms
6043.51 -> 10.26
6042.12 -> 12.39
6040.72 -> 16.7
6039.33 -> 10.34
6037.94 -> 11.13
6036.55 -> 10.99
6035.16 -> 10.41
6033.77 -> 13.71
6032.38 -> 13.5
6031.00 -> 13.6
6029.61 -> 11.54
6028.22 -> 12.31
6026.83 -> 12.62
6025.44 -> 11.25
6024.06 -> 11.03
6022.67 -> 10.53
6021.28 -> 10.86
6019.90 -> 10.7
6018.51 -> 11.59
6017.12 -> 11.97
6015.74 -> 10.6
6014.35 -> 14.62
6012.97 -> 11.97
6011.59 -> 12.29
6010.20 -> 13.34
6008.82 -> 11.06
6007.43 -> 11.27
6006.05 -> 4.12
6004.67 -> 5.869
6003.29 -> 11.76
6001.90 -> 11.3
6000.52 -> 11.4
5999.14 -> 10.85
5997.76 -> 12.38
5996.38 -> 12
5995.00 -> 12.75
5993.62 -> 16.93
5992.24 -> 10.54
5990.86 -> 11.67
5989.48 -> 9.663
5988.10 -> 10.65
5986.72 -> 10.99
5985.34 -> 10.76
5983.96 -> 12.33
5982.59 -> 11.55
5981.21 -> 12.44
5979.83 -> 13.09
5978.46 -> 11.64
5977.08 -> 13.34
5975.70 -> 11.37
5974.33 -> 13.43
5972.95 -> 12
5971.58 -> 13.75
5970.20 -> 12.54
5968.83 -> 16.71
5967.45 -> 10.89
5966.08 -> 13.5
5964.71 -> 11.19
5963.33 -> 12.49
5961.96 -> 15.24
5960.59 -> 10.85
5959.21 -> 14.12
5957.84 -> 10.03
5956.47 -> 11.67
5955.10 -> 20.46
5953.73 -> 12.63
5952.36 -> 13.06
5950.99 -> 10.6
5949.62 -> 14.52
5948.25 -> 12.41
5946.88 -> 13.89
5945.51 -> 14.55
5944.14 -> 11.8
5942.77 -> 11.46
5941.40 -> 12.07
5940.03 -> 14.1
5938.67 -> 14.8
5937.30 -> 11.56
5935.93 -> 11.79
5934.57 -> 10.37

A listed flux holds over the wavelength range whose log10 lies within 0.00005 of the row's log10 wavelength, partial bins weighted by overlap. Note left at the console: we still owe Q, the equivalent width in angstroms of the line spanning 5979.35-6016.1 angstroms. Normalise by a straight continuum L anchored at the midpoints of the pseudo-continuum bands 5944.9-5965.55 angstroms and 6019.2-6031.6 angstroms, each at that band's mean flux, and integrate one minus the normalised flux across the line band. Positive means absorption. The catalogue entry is 2.4 angstroms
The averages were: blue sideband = 13.2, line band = 11.4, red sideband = 11.6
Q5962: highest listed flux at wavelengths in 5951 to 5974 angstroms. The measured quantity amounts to 20.46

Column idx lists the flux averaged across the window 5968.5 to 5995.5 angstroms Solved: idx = 12.3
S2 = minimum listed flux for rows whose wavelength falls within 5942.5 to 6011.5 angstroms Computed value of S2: 4.12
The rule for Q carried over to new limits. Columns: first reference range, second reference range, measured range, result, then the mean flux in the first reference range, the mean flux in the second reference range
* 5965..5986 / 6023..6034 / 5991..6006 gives 1.5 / 12.6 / 12.3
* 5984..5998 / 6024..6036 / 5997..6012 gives 1.9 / 11.8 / 12.3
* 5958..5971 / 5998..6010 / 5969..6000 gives -2.1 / 12.9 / 9.95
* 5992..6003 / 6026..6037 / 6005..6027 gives 2.2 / 12.3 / 12.4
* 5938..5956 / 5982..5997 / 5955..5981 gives -0.4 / 13.5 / 11.8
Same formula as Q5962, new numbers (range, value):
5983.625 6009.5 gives 16.93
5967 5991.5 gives 16.71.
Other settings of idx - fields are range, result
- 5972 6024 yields 11.5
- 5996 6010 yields 10.3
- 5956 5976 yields 12.7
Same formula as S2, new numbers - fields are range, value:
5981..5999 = 9.663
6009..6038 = 10.41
